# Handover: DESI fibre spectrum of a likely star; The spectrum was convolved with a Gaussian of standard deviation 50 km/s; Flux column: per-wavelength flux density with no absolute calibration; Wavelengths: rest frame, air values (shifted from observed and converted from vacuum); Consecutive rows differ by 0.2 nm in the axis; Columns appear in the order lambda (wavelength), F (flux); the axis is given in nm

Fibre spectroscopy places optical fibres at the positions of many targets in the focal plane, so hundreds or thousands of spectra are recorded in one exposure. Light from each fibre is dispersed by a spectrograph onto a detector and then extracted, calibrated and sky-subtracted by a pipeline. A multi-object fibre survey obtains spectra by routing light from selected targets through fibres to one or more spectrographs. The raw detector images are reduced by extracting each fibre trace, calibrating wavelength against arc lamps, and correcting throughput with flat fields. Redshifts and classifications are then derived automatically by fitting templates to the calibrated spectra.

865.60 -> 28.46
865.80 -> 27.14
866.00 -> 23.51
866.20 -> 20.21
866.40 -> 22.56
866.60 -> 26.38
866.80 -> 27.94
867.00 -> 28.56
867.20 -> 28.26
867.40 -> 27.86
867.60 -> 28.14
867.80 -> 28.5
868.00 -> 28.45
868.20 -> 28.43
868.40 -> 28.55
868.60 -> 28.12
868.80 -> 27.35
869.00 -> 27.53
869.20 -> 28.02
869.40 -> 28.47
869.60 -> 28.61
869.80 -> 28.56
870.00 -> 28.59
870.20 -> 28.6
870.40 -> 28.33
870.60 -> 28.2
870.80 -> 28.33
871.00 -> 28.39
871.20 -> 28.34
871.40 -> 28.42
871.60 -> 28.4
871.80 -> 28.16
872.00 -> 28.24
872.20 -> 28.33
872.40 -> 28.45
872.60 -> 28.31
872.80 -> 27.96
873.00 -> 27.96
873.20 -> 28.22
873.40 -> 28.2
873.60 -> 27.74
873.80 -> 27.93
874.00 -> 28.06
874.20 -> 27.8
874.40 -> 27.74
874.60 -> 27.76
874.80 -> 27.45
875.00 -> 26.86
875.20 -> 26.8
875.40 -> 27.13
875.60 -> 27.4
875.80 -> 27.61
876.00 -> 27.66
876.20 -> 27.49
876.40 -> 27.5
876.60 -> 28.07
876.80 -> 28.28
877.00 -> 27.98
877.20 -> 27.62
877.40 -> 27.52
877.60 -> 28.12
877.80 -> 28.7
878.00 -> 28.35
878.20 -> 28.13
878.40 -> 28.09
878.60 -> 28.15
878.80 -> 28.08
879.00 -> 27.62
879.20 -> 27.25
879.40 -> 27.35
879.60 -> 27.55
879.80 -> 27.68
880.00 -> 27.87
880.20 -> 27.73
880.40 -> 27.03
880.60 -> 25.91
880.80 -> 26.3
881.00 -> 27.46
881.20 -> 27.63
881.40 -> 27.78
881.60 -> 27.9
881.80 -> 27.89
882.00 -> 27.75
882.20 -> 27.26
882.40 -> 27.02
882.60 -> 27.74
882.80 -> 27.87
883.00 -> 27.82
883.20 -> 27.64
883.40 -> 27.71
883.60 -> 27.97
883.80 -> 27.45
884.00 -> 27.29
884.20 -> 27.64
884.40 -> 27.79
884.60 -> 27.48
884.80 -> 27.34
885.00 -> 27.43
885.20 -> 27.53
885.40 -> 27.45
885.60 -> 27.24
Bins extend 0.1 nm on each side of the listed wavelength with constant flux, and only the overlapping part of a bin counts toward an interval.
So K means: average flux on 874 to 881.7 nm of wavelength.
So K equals 27.6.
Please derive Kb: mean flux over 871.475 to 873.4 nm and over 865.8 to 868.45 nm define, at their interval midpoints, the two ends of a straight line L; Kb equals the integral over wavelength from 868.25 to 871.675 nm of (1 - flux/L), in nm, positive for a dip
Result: -0.096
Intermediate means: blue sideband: 26.7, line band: 28.3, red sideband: 28.2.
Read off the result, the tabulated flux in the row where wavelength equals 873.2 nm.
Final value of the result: 28.22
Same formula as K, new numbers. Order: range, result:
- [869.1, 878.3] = 28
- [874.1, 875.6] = 27.4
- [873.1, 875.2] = 27.7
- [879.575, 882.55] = 27.4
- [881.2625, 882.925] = 27.7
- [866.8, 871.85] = 28.3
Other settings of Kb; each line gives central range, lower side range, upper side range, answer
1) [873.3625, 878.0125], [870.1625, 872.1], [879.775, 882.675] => 0.030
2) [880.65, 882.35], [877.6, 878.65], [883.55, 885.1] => 0.027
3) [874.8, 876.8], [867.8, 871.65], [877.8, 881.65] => 0.031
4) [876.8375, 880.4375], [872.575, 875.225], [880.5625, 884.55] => -0.027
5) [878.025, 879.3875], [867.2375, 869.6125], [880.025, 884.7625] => -0.011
